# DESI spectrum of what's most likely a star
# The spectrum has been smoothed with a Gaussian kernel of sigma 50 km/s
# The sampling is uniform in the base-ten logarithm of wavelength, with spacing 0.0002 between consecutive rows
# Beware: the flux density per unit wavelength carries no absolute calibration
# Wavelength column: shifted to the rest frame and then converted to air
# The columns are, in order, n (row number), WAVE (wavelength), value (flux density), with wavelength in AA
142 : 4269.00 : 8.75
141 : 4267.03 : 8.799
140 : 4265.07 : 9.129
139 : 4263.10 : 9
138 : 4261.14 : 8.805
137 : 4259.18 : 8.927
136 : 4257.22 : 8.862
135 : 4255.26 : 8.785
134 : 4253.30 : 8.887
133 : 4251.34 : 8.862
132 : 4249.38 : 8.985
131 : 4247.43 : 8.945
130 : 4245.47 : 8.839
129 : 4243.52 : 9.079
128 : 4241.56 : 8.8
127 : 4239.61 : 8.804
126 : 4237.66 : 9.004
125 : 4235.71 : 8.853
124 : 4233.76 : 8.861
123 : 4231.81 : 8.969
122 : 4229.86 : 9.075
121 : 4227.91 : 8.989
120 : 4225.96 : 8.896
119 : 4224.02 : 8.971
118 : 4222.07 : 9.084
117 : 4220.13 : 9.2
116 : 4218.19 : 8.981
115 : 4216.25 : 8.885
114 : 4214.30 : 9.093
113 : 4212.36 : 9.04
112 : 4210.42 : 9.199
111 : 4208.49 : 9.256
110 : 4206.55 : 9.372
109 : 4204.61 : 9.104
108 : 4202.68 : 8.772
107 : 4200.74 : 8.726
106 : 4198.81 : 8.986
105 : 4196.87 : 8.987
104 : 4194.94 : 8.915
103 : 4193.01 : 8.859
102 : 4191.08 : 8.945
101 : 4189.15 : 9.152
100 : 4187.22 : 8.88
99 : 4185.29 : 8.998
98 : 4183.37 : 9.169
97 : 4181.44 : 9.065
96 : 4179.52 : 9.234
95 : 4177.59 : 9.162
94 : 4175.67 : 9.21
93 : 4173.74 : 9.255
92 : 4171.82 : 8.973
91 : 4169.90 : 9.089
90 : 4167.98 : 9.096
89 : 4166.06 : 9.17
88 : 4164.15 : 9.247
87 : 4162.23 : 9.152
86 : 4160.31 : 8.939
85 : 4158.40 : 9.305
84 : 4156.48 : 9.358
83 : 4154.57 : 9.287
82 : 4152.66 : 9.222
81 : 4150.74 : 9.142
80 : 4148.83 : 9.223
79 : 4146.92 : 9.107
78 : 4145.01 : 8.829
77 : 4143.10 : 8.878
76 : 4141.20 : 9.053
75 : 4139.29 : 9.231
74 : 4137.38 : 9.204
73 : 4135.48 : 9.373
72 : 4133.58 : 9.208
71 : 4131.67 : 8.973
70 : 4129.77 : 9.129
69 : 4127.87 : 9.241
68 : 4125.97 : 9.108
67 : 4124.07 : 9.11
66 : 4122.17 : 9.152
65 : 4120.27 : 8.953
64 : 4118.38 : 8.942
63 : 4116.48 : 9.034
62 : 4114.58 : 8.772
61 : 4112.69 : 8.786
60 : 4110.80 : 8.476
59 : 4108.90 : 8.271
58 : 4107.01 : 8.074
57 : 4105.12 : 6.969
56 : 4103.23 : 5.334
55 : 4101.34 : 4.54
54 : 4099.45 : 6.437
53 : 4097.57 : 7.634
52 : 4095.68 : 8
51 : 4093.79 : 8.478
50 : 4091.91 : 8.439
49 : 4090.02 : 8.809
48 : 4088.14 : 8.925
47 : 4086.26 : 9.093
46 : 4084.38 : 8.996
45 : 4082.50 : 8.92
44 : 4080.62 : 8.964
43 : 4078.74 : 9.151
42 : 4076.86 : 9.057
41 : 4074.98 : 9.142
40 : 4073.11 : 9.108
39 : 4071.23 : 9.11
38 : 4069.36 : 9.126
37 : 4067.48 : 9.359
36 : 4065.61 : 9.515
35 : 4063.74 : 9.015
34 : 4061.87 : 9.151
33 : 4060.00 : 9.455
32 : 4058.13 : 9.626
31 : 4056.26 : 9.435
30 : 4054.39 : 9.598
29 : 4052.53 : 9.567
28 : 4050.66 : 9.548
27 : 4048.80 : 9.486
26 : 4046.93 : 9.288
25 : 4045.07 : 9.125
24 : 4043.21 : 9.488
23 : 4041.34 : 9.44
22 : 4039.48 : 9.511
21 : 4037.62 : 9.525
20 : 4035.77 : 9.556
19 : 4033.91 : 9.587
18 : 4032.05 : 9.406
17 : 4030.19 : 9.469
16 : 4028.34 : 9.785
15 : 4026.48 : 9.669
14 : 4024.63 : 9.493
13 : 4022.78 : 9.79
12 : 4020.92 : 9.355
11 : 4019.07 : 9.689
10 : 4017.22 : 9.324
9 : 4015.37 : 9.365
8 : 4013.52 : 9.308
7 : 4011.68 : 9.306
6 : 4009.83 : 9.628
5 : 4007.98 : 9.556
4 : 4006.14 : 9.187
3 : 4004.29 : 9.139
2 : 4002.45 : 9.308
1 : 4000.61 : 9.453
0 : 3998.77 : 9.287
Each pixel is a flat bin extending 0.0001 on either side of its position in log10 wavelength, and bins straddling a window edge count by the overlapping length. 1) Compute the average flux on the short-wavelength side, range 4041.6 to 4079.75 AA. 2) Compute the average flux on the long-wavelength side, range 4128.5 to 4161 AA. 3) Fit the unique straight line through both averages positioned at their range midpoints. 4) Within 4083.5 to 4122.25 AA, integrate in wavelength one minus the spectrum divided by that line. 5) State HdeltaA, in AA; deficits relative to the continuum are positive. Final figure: 4.9 AA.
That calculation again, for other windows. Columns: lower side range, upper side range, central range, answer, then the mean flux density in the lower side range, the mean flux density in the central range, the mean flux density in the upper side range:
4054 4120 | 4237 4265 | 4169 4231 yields -1.8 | 8.56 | 9.05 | 8.9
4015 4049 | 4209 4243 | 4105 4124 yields 1.3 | 9.49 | 8.64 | 8.99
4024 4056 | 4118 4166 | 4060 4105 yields 4.4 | 9.5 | 8.44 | 9.14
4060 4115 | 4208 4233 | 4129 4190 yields -2.7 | 8.41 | 9.13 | 9.04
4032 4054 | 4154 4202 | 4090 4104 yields 3.3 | 9.47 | 7.12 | 9.08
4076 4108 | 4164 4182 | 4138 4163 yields -0.9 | 7.99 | 9.13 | 9.15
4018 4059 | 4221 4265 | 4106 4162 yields 1.4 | 9.52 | 9.01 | 8.93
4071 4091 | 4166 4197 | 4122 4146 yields -0.2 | 9.02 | 9.11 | 9.07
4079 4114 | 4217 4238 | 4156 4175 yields -1.4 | 7.98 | 9.15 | 8.99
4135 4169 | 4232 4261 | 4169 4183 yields -0.1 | 9.15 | 9.14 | 8.89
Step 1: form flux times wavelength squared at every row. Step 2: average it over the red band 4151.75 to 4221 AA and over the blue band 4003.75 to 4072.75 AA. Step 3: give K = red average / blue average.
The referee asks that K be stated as 1.0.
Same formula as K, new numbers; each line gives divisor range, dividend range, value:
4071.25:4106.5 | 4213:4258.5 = 1.18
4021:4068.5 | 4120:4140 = 1.01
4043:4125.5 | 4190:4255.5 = 1.10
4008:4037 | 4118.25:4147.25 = 1.01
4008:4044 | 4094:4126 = 0.87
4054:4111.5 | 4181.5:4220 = 1.12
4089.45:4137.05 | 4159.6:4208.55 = 1.13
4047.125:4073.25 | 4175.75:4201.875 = 1.02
